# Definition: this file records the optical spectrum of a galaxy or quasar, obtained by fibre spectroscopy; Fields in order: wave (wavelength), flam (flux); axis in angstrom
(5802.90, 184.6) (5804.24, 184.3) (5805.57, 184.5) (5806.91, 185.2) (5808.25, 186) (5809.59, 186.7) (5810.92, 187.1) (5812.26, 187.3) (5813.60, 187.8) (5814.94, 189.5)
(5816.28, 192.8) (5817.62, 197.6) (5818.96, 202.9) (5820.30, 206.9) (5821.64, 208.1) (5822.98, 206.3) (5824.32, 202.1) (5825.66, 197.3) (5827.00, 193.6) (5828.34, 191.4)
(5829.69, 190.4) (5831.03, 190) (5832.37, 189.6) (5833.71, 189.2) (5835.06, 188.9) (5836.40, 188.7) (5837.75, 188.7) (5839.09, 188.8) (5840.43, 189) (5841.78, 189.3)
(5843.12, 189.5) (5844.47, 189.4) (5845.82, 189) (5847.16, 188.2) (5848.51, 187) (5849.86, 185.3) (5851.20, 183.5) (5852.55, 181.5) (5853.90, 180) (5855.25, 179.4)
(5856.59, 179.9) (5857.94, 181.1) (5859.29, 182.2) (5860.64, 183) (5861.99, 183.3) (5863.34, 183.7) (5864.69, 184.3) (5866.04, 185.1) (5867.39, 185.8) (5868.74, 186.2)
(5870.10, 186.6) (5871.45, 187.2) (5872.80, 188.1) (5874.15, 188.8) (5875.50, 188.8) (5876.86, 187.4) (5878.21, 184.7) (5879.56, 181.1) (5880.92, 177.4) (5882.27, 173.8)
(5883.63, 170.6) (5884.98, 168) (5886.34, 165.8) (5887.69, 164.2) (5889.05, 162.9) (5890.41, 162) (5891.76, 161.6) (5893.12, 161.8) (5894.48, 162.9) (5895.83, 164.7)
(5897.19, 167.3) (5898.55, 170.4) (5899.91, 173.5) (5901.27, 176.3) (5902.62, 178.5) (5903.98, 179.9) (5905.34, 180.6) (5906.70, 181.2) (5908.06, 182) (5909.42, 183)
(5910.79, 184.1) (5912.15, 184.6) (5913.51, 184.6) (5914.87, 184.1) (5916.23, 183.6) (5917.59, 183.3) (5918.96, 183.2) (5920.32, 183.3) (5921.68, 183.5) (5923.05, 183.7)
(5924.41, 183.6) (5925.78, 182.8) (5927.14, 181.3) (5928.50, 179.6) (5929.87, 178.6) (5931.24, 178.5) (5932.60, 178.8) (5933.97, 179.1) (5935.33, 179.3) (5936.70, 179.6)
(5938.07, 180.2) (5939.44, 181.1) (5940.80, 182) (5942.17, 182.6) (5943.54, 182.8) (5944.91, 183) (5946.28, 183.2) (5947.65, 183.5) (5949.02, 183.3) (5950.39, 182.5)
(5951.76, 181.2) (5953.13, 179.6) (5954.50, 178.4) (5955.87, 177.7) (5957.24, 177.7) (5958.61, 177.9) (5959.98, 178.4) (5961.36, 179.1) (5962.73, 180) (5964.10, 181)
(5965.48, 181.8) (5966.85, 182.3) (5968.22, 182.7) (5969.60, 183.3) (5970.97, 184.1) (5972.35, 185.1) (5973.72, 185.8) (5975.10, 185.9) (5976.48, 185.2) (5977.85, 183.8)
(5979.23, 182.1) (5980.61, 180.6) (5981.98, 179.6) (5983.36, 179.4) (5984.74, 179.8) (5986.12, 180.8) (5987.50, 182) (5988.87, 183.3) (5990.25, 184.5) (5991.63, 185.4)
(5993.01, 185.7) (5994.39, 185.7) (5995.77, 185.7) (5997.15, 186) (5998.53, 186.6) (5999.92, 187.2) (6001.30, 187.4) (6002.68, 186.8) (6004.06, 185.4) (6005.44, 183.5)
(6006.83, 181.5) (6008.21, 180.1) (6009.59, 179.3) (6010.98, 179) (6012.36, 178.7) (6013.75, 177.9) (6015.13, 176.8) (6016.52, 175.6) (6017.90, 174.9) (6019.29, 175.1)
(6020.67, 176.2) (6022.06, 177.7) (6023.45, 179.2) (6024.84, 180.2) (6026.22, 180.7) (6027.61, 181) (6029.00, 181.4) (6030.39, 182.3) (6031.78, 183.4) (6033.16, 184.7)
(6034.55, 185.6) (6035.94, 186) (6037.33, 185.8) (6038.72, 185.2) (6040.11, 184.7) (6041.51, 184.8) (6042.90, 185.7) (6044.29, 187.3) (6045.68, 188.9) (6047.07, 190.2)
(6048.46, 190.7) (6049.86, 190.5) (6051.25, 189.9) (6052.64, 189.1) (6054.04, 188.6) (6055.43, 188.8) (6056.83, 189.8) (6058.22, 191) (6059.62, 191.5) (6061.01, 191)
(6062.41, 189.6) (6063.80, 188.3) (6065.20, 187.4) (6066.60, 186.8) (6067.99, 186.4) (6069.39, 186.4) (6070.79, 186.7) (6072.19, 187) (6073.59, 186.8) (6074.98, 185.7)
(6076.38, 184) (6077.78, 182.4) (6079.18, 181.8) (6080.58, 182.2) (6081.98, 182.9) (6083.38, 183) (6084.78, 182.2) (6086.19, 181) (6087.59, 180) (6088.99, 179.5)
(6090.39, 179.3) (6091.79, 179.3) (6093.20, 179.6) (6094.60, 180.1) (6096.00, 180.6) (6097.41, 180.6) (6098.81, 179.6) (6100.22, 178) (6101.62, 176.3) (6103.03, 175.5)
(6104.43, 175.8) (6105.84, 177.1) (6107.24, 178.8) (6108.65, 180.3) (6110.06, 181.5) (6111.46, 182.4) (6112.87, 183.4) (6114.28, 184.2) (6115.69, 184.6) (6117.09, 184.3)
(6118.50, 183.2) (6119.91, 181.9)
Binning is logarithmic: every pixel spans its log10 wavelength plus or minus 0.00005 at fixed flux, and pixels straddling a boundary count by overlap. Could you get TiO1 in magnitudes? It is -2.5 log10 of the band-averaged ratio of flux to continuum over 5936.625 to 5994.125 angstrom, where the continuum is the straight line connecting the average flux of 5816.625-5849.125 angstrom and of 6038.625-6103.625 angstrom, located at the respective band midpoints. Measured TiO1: 0.039 mag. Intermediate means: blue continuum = 193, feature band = 182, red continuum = 185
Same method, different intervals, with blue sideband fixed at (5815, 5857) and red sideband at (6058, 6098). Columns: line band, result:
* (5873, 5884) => 0.05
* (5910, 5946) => 0.04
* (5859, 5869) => 0.04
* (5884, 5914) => 0.10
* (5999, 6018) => 0.03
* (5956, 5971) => 0.04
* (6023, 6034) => 0.02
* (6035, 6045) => 0.00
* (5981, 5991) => 0.03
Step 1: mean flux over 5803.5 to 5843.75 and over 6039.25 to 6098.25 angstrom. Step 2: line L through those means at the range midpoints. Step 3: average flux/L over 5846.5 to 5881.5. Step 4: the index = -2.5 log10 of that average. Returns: 0.04 mag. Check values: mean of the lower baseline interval 192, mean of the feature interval 184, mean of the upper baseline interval 185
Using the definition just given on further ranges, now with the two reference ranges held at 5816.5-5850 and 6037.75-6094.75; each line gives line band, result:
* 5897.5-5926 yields 0.056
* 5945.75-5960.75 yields 0.054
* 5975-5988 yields 0.040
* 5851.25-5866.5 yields 0.059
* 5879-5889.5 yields 0.127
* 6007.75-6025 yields 0.058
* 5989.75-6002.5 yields 0.012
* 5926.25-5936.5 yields 0.062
